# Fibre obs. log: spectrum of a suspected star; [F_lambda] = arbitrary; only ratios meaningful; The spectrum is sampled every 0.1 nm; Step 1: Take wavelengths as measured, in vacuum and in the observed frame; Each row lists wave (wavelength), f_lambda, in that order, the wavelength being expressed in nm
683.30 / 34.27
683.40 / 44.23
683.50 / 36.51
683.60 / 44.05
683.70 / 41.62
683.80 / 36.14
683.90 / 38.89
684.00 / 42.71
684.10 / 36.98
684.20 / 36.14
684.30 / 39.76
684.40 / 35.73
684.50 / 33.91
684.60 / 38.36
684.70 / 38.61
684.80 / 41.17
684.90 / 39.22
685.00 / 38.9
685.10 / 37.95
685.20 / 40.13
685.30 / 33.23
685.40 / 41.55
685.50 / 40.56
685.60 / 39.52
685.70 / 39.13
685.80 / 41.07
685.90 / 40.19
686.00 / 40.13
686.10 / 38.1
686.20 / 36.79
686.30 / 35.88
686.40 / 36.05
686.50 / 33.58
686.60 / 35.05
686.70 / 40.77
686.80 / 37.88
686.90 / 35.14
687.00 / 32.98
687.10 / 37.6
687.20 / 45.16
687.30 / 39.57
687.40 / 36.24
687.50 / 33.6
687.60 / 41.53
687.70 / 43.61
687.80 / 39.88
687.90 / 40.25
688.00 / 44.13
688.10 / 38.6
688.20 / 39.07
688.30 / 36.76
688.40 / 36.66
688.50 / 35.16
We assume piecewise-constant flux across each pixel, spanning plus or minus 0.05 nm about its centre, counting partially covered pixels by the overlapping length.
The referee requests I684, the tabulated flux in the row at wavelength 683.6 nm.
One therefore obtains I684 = 44.05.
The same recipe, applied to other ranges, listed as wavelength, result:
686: 40.13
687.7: 43.61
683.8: 36.14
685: 38.9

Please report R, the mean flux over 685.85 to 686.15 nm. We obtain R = 39.5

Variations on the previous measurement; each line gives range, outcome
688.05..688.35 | 38.1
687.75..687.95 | 40.1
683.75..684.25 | 38.2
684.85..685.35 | 37.9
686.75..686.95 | 36.5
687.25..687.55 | 36.5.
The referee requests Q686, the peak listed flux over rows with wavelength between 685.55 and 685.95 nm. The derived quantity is 41.07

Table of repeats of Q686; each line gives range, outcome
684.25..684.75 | 39.76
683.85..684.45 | 42.71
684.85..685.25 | 40.13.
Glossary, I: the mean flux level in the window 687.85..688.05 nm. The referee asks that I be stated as 42.2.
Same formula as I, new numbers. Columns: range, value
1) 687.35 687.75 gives 38.7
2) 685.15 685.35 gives 36.7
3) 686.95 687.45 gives 38.3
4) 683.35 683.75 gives 41.6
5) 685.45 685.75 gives 39.7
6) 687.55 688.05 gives 41.9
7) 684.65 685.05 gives 39.5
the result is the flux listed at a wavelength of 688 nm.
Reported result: 44.13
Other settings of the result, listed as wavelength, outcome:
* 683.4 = 44.23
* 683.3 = 34.27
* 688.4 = 36.66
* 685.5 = 40.56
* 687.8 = 39.88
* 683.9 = 38.89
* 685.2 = 40.13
